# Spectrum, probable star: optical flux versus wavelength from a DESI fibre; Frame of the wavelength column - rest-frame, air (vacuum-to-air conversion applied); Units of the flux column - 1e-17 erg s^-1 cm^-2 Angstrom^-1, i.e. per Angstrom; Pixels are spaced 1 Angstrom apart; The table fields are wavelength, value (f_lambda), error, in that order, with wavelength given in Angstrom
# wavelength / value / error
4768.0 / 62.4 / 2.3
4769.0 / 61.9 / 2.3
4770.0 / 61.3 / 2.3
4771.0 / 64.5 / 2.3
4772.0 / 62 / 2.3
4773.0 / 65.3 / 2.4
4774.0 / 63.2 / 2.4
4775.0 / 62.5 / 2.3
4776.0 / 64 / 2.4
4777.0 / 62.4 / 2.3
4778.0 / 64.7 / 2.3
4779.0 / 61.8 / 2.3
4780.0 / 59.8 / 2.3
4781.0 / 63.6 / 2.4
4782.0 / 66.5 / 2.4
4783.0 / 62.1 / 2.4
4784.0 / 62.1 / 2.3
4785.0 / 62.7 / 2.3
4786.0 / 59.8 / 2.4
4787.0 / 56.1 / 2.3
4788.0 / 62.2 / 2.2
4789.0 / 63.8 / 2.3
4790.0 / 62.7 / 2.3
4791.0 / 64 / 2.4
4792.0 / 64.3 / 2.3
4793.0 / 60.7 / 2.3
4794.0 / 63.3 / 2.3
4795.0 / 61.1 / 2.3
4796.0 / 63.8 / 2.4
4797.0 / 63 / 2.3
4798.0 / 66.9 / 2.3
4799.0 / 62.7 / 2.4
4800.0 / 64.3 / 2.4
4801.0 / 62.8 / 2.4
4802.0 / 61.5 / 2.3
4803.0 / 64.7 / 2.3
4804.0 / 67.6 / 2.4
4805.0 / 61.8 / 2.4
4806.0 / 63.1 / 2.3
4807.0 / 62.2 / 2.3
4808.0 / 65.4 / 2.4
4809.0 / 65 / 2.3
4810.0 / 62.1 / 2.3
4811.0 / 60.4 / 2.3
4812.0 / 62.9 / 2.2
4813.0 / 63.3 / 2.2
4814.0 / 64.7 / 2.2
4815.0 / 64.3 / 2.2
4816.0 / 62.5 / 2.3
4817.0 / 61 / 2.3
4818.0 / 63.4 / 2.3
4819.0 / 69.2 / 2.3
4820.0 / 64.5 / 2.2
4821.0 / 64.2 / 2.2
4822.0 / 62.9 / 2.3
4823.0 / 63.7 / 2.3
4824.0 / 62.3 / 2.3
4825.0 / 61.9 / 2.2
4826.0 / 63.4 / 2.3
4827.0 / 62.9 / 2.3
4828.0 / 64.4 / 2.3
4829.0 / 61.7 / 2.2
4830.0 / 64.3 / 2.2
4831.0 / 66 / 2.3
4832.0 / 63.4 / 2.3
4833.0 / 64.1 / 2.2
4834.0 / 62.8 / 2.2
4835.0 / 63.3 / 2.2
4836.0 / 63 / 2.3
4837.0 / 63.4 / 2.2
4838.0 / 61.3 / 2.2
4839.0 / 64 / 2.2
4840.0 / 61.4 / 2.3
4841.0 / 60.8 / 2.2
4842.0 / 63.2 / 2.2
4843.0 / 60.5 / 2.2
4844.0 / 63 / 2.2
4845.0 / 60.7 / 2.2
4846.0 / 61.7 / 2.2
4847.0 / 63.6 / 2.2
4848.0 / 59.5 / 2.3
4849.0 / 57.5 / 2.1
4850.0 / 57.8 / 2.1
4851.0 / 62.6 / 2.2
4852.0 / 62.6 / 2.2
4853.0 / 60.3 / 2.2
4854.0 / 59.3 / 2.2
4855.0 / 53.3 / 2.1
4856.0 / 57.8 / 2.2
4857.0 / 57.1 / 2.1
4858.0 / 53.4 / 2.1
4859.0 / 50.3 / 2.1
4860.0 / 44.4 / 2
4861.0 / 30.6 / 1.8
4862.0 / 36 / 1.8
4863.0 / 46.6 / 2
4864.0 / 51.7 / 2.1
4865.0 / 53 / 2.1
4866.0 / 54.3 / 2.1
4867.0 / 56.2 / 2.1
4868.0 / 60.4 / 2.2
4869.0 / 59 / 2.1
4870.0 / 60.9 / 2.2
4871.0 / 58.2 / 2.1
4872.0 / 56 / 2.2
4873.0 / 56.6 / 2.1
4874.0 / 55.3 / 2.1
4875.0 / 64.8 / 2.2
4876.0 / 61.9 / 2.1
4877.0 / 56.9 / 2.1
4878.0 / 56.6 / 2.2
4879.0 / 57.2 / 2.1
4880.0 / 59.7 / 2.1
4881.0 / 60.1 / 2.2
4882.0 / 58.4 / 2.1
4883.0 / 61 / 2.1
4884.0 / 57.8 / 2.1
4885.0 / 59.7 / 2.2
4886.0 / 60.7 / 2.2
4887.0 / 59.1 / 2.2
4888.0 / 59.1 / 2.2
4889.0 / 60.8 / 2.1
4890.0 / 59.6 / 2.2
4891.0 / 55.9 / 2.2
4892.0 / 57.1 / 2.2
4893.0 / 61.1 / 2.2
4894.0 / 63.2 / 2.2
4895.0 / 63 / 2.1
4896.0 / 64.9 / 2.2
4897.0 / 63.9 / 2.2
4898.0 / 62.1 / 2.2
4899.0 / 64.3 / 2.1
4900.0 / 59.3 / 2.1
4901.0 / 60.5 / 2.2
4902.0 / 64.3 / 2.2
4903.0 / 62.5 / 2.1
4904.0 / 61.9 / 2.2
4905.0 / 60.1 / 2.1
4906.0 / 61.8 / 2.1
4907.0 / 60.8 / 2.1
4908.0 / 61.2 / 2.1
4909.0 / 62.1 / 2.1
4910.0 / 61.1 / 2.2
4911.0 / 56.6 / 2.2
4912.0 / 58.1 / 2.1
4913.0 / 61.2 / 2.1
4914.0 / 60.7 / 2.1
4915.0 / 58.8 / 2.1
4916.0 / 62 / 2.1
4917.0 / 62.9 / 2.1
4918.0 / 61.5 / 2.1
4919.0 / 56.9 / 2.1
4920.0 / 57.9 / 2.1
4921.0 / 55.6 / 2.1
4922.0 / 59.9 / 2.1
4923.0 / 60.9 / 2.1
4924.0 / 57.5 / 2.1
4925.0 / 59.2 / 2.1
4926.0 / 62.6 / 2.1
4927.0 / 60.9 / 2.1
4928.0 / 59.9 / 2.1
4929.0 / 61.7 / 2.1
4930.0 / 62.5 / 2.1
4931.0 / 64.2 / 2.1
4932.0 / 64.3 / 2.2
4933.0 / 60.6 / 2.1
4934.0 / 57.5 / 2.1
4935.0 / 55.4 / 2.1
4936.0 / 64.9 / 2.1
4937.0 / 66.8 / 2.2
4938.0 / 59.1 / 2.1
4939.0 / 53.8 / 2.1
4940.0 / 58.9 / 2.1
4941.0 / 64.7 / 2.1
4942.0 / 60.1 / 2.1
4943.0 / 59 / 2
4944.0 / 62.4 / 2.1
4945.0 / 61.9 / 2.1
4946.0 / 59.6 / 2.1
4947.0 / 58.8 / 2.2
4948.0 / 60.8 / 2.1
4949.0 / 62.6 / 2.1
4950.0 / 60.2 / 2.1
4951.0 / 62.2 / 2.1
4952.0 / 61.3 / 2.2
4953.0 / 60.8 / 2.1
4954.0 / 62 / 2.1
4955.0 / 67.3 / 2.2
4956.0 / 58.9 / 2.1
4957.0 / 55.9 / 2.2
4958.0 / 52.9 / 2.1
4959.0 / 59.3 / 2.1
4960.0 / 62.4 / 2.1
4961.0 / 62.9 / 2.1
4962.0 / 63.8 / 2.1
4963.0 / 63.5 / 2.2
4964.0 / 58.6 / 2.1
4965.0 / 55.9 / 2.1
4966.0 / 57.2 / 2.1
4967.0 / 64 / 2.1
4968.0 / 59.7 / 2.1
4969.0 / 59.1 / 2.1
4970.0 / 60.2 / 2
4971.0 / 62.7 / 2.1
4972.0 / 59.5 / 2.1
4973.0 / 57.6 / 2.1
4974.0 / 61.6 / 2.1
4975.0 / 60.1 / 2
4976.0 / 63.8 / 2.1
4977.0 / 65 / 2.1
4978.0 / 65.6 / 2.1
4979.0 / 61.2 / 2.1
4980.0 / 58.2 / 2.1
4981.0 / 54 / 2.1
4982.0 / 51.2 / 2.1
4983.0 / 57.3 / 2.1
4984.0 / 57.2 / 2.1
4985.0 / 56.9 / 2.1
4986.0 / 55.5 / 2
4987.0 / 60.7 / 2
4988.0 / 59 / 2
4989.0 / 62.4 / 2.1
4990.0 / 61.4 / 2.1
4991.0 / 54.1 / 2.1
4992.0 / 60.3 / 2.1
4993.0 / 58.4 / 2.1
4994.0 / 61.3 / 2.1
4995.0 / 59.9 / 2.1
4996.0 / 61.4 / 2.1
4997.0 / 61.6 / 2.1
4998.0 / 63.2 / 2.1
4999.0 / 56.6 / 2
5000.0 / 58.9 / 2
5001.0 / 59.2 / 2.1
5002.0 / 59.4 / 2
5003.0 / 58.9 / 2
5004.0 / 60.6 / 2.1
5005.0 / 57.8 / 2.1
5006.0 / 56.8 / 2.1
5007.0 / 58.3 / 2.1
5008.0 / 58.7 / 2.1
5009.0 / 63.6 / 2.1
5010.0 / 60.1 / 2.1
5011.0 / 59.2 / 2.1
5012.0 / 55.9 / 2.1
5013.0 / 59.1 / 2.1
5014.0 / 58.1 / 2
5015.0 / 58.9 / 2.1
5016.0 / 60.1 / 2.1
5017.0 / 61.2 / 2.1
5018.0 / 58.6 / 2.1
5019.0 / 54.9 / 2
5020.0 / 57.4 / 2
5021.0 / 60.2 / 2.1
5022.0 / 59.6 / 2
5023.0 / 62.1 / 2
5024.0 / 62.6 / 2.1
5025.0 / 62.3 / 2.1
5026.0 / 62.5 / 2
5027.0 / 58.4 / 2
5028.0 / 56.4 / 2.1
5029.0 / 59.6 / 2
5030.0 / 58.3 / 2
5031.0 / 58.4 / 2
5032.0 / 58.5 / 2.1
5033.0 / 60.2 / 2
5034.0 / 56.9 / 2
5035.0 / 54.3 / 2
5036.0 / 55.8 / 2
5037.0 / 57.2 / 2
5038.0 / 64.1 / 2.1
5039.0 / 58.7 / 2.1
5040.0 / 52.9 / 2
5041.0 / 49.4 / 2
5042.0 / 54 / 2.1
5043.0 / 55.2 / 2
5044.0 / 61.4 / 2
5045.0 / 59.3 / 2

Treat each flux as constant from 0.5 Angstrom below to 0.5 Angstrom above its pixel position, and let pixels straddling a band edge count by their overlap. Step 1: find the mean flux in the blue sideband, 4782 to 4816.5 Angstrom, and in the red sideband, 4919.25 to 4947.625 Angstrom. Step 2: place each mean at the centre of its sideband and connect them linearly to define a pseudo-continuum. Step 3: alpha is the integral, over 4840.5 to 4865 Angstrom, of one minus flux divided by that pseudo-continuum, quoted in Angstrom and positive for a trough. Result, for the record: 2.5 Angstrom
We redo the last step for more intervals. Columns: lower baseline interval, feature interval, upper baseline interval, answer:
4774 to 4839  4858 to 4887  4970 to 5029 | 3.1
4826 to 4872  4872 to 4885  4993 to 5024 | -0.1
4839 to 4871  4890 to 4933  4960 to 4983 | -2.0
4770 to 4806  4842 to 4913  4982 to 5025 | 3.5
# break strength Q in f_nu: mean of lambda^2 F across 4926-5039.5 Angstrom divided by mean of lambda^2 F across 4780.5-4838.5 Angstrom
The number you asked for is 1.02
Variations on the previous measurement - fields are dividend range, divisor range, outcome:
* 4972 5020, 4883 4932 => 1.01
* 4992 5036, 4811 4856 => 1.02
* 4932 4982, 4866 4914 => 1.03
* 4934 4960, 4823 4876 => 1.07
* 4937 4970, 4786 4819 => 1.02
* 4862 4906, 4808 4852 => 0.96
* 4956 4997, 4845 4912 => 1.07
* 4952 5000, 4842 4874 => 1.13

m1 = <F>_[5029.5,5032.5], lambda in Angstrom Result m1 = 58.4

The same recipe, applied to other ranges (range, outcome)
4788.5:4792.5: 63.7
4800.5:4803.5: 63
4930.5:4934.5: 61.7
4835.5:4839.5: 62.9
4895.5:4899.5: 63.8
